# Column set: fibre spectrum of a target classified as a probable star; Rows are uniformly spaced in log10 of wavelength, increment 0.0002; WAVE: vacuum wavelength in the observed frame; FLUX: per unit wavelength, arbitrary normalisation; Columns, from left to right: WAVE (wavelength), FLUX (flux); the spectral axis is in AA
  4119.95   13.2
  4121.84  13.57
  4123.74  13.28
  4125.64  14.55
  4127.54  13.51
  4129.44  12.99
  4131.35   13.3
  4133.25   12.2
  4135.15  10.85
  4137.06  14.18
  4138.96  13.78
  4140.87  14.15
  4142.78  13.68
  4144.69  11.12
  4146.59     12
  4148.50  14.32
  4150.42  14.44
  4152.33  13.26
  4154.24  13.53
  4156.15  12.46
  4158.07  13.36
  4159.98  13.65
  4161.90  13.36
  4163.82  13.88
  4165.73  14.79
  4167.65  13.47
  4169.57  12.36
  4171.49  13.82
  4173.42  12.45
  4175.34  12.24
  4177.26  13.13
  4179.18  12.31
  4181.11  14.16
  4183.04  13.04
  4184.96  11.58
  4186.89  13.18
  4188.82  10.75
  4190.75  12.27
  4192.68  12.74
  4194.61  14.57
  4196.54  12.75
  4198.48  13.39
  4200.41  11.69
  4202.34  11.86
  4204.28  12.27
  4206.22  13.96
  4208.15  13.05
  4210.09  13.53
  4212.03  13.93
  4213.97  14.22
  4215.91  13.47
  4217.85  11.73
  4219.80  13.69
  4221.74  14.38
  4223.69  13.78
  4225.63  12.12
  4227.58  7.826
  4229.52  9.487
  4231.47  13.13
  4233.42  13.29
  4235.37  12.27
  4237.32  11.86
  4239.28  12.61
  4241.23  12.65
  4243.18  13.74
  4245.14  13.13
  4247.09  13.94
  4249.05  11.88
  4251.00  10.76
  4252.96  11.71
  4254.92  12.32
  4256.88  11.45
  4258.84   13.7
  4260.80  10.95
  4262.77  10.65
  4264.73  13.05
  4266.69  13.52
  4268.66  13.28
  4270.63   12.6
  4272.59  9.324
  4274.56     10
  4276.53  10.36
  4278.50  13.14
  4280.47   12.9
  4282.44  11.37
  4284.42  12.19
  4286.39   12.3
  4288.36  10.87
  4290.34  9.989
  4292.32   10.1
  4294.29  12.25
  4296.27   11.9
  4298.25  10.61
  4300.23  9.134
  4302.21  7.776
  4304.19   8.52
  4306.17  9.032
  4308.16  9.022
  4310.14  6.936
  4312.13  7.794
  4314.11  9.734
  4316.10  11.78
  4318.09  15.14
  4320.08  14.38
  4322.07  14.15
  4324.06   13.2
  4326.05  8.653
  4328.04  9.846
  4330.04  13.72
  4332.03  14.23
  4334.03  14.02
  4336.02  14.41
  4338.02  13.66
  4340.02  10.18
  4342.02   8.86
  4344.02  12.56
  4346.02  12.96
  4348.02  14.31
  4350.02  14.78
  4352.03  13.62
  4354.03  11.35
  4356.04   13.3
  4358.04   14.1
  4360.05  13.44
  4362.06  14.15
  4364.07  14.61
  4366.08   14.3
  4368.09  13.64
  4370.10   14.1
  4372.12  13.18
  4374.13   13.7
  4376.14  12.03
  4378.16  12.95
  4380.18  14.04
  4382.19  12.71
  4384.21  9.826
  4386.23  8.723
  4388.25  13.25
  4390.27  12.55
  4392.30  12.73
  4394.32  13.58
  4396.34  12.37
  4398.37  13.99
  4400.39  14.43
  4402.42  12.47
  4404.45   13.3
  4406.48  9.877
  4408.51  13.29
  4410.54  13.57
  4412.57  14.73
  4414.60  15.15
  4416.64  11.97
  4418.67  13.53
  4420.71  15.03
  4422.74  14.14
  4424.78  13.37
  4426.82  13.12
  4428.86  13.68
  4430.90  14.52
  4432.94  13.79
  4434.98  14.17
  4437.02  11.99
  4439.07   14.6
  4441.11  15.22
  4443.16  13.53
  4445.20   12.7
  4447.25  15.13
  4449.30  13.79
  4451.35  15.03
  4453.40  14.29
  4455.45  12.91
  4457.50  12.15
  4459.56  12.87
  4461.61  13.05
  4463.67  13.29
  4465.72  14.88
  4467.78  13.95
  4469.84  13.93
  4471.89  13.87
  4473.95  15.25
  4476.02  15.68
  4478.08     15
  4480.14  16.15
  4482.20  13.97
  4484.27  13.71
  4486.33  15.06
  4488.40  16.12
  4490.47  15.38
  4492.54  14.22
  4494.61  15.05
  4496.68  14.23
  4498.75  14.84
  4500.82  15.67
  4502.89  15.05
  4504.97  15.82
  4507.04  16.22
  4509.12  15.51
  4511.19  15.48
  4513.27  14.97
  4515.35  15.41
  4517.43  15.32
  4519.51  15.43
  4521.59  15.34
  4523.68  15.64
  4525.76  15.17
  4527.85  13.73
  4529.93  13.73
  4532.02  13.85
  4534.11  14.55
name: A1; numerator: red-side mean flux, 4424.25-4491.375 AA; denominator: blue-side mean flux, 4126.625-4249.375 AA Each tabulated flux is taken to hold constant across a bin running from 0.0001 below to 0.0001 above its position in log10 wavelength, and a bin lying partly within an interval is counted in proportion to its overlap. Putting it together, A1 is 1.1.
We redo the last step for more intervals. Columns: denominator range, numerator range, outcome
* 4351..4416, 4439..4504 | 1.10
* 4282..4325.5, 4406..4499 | 1.30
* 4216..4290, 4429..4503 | 1.18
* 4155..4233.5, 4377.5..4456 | 1.04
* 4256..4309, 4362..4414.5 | 1.17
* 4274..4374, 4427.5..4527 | 1.22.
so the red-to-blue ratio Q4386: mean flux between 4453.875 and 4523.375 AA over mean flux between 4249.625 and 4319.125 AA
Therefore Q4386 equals 1.33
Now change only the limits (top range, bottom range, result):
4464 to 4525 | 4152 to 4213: 1.16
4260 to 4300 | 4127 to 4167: 0.87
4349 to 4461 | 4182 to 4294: 1.09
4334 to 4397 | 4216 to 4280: 1.06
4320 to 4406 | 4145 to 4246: 1.00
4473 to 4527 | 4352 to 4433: 1.15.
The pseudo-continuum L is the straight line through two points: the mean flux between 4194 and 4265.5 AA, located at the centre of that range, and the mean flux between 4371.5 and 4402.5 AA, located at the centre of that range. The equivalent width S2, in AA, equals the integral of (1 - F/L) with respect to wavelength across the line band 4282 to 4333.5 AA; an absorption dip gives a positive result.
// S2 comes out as 6.7 AA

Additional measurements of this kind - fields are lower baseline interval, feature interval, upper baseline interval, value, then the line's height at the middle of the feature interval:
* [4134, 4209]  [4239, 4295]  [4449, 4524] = 6.6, 13.5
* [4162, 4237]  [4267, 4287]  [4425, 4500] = 2.1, 13.2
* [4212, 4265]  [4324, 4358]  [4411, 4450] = 1.5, 13.2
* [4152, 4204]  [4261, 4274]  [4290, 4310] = -1.7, 10.6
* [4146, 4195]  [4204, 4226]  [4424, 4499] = -0.2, 13.3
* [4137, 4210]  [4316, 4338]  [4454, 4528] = 1.2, 13.9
